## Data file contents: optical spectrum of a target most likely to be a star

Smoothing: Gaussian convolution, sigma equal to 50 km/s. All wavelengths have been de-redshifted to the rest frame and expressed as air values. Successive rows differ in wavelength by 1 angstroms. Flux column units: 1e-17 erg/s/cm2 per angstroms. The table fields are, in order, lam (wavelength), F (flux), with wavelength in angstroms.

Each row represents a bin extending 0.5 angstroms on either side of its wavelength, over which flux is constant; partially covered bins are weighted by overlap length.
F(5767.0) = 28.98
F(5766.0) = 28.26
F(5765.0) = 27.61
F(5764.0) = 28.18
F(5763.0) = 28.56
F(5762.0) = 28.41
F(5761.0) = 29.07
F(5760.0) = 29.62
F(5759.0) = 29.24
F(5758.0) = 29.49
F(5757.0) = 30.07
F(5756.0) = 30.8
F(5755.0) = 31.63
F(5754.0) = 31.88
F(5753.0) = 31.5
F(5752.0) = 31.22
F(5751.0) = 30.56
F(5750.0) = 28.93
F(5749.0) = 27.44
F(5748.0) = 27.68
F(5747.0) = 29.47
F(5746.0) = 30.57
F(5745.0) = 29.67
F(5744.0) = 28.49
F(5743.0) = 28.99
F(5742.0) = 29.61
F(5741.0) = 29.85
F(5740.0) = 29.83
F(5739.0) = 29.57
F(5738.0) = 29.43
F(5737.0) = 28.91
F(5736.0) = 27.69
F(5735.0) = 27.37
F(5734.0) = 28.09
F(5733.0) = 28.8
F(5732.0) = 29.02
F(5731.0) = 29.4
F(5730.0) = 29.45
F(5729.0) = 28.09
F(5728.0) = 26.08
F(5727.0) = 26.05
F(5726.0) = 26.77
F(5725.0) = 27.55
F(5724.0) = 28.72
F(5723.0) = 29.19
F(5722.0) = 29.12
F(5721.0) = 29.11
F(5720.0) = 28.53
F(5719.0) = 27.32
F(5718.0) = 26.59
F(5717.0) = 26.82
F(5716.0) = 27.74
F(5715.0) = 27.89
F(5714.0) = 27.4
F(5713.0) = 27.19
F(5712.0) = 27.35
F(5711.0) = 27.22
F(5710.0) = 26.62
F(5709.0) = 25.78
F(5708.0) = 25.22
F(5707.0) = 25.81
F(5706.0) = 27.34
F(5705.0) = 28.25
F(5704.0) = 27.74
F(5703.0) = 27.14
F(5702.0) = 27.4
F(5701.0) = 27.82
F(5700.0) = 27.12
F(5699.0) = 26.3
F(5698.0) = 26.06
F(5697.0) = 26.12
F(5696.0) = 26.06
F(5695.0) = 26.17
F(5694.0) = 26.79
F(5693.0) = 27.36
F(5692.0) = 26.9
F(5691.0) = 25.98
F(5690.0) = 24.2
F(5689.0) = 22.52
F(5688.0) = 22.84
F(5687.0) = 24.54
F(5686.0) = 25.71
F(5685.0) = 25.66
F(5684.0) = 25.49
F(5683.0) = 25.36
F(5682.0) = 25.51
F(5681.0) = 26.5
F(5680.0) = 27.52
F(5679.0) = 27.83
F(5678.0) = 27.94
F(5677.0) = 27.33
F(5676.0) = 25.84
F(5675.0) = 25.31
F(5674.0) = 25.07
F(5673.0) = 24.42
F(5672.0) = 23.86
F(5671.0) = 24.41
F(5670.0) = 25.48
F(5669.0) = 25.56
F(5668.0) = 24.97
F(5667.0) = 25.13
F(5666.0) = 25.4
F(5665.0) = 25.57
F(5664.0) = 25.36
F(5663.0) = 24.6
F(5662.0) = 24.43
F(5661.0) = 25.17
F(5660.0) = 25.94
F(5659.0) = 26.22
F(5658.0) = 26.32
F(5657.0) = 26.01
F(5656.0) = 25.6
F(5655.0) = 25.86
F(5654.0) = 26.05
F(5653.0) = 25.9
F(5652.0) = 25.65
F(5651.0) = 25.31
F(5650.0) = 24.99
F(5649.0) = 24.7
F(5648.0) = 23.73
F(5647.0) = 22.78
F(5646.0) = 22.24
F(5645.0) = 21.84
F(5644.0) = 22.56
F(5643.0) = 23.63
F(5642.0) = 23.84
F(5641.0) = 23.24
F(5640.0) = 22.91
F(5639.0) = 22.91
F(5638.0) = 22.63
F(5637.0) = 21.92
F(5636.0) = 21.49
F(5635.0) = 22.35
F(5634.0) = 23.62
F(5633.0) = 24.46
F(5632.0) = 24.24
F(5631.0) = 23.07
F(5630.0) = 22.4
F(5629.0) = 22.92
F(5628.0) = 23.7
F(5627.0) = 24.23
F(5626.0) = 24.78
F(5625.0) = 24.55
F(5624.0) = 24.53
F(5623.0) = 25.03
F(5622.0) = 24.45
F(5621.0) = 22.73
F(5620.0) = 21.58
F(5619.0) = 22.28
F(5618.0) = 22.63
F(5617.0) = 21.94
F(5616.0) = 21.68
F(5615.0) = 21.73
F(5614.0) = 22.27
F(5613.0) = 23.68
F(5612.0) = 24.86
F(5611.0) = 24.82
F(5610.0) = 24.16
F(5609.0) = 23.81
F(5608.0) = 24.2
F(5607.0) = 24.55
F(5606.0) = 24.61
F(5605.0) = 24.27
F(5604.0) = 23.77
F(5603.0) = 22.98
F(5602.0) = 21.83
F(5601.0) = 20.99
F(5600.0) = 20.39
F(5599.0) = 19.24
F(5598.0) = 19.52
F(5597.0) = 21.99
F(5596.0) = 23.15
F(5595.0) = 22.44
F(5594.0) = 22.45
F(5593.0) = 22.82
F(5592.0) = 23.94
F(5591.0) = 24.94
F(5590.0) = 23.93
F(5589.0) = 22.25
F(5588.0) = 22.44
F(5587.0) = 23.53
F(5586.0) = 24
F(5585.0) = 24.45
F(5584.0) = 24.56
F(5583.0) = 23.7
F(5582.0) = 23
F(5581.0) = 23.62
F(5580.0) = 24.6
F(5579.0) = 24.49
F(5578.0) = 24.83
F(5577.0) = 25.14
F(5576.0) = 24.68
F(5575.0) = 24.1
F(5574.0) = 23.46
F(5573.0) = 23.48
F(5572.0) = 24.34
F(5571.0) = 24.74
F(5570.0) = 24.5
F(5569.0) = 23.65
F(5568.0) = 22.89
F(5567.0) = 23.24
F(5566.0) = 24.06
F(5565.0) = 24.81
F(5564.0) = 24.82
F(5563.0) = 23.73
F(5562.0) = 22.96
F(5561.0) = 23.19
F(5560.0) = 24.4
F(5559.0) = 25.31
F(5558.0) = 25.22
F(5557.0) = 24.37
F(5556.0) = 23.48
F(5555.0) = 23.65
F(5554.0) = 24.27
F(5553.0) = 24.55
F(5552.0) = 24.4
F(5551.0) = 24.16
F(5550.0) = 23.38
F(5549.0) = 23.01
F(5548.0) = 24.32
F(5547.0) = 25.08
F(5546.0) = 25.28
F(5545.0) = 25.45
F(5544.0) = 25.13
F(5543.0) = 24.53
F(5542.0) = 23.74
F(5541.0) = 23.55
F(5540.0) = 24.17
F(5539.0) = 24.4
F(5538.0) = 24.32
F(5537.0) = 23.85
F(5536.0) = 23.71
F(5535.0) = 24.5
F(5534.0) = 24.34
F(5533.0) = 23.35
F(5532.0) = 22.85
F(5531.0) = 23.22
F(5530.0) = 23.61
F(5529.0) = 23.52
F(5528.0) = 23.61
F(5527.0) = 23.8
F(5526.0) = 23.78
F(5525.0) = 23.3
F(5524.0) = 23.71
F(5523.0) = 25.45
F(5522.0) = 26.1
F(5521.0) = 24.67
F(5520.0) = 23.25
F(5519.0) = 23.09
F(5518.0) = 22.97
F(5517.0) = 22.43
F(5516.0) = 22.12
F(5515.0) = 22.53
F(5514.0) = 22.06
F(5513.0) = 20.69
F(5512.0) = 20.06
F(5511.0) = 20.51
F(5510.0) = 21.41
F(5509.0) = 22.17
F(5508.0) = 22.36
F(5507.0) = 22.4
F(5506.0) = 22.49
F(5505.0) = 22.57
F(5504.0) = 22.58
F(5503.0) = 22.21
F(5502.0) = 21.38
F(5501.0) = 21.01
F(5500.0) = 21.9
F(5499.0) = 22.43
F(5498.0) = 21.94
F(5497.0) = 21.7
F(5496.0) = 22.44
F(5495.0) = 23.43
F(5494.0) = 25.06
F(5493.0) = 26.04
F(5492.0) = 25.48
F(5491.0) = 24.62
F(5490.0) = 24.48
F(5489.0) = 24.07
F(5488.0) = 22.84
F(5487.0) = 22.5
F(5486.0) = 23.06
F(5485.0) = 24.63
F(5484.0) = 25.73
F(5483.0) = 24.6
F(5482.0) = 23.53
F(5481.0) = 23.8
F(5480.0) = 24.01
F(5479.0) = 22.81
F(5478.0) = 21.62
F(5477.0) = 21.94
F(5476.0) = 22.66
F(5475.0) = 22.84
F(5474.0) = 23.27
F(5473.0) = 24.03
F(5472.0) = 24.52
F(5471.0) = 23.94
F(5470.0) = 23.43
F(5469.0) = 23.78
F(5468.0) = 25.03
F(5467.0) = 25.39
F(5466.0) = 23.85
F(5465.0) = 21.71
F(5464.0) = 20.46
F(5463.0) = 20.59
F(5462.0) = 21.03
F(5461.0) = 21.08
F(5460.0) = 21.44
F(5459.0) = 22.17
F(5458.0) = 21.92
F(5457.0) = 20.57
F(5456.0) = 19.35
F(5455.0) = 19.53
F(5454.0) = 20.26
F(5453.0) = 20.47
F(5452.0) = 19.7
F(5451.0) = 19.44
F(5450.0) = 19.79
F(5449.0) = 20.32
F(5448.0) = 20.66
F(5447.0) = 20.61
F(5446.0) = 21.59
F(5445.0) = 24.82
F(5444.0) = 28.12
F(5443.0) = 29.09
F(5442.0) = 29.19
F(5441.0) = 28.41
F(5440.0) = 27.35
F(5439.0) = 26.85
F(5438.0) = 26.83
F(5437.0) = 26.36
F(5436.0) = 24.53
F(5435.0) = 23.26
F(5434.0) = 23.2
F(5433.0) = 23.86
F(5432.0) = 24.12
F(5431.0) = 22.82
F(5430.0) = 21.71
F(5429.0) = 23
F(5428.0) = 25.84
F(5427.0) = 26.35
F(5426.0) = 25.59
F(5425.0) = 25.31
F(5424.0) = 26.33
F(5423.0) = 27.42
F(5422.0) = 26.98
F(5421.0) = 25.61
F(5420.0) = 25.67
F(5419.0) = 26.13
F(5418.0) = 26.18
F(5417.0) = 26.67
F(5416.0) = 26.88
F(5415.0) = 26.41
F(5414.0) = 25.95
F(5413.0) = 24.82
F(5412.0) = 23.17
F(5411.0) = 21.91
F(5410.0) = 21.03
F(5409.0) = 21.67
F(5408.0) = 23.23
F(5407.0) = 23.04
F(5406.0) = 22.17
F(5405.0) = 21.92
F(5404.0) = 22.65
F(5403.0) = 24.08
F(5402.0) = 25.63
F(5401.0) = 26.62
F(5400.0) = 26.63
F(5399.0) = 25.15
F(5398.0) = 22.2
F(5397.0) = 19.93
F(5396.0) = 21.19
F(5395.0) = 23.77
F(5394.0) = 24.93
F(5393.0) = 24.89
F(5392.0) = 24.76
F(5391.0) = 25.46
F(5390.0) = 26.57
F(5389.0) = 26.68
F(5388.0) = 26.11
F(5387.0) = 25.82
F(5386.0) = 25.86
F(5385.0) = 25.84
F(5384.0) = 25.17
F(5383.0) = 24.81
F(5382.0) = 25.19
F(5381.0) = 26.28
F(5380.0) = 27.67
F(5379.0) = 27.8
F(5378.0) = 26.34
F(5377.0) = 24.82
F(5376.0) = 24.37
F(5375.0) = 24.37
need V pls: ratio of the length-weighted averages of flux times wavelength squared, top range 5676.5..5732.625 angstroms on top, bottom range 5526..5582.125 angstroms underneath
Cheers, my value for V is 1.18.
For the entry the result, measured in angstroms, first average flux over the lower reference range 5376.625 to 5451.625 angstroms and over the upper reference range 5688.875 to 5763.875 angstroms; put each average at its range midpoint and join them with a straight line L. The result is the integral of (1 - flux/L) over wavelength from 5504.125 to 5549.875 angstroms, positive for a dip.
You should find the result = 4.5 angstroms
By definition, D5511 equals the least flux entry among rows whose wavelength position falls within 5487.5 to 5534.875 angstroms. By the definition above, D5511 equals 20.06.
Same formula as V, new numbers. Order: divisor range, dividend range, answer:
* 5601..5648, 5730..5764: 1.32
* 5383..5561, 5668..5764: 1.27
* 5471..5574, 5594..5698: 1.08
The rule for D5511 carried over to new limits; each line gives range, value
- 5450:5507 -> 19.35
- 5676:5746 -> 22.52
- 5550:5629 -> 19.24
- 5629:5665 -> 21.49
